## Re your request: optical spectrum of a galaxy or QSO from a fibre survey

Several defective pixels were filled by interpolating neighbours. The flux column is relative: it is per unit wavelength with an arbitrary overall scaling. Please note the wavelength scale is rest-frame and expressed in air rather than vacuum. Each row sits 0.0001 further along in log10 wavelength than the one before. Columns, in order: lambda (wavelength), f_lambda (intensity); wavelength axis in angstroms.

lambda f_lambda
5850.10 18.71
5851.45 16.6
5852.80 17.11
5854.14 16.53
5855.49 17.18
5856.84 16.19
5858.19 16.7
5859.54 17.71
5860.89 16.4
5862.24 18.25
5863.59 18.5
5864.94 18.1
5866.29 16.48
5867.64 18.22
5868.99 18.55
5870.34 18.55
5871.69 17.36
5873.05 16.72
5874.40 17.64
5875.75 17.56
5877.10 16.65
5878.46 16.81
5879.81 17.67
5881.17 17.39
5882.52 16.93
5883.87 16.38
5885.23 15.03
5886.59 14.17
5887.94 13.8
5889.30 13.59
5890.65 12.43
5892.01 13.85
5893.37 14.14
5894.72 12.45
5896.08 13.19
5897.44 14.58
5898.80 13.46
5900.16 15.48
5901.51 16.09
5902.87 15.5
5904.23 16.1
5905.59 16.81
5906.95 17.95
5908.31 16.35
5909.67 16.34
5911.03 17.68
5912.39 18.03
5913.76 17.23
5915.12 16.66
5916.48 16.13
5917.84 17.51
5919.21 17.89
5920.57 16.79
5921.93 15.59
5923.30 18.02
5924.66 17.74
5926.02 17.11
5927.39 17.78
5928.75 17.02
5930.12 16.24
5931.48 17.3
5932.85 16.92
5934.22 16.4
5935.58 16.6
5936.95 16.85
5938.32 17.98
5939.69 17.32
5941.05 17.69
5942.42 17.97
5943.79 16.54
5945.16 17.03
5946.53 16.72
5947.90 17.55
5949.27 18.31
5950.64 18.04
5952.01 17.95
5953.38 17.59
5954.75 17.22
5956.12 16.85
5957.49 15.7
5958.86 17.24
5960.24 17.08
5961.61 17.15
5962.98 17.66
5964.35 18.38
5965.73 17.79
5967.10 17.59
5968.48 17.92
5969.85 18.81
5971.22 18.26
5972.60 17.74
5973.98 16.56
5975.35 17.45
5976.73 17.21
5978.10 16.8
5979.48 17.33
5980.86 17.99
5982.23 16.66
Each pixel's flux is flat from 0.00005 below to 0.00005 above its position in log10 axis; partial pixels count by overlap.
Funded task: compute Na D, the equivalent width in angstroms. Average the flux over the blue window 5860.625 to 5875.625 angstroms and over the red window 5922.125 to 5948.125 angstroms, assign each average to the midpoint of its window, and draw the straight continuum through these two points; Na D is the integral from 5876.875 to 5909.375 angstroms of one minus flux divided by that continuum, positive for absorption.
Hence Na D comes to 4.2 angstroms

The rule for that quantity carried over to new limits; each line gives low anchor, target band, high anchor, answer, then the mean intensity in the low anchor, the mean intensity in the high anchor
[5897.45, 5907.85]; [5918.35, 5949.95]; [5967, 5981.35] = -1.1 angstroms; 15.8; 17.6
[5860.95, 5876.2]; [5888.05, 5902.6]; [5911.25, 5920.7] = 2.9 angstroms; 17.8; 17.2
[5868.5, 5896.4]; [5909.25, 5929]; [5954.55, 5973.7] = -0.8 angstroms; 15.8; 17.5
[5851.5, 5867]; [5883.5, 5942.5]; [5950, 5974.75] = 4.2 angstroms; 17.2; 17.5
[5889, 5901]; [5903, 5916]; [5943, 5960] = -2.1 angstroms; 13.7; 17.2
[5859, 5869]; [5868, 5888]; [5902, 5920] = 0.7 angstroms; 17.7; 16.9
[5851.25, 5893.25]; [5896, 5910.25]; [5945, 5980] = 1.0 angstroms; 16.6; 17.5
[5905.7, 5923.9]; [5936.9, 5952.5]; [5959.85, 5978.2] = -0.1 angstroms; 17.1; 17.6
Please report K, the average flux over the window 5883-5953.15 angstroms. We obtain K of 16.3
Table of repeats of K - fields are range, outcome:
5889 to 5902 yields 13.9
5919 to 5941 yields 17.1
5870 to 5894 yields 15.9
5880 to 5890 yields 15.4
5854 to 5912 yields 16.2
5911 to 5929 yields 17.2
